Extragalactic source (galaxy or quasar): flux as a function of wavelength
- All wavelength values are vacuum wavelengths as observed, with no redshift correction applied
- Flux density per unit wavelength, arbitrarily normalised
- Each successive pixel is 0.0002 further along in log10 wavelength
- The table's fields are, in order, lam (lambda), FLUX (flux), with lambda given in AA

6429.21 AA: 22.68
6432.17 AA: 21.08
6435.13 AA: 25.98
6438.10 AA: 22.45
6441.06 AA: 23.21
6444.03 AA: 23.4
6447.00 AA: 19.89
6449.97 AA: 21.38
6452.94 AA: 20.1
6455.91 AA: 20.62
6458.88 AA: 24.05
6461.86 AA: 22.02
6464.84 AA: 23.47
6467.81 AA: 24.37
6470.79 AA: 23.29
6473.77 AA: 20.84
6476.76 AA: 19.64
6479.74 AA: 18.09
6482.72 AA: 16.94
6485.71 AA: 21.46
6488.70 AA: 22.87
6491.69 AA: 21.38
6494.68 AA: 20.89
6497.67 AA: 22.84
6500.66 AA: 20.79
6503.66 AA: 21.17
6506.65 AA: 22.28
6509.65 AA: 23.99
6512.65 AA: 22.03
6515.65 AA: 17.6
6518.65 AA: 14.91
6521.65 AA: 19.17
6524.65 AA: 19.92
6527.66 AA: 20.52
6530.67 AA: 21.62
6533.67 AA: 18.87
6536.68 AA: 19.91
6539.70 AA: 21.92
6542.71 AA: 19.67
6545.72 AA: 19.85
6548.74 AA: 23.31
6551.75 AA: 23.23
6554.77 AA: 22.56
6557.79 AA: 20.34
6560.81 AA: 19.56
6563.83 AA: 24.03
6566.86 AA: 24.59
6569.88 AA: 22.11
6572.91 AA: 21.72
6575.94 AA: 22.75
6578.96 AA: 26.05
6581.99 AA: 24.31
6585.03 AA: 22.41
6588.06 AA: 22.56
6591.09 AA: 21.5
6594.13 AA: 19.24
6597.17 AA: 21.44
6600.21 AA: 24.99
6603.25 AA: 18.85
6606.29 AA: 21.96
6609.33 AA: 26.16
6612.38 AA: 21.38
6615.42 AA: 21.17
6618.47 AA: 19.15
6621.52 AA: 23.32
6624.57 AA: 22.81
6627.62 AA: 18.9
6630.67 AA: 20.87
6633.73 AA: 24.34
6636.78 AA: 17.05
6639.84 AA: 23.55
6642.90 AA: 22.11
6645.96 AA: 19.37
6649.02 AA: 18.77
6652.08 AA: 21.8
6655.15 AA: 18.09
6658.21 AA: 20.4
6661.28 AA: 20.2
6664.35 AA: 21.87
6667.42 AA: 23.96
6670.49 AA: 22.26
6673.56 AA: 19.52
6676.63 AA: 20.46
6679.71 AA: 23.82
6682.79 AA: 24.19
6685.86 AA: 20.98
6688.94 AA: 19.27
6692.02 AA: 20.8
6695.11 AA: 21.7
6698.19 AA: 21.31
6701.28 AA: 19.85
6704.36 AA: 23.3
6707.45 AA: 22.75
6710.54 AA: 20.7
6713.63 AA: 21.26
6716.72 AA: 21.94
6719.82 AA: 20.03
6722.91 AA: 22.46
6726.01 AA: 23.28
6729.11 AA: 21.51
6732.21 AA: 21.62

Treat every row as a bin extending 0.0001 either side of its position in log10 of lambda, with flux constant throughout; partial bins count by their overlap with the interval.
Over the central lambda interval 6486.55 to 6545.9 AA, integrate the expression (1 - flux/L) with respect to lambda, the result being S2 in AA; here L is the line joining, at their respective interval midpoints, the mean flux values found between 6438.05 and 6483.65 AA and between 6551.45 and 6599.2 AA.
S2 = 3.5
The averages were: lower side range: 21.5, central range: 20.6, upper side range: 22.4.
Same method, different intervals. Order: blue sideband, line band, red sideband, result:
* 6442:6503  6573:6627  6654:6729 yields -2.1 AA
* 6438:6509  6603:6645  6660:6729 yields 0.0 AA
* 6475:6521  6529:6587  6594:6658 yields -3.4 AA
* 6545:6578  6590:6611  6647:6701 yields -0.1 AA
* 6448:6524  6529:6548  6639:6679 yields 0.5 AA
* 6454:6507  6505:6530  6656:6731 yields 1.6 AA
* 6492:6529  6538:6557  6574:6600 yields -0.1 AA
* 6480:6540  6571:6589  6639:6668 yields -2.3 AA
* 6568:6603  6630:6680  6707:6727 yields 2.4 AA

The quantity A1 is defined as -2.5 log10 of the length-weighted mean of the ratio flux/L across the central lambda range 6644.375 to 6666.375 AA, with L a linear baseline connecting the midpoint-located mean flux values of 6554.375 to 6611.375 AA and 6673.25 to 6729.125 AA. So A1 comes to 0.09 mag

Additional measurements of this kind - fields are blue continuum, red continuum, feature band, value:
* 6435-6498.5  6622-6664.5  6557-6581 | -0.080 mag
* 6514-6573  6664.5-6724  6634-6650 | 0.040 mag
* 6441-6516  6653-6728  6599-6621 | -0.025 mag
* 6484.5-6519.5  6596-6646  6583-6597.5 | 0.001 mag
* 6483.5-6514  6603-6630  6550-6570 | -0.032 mag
